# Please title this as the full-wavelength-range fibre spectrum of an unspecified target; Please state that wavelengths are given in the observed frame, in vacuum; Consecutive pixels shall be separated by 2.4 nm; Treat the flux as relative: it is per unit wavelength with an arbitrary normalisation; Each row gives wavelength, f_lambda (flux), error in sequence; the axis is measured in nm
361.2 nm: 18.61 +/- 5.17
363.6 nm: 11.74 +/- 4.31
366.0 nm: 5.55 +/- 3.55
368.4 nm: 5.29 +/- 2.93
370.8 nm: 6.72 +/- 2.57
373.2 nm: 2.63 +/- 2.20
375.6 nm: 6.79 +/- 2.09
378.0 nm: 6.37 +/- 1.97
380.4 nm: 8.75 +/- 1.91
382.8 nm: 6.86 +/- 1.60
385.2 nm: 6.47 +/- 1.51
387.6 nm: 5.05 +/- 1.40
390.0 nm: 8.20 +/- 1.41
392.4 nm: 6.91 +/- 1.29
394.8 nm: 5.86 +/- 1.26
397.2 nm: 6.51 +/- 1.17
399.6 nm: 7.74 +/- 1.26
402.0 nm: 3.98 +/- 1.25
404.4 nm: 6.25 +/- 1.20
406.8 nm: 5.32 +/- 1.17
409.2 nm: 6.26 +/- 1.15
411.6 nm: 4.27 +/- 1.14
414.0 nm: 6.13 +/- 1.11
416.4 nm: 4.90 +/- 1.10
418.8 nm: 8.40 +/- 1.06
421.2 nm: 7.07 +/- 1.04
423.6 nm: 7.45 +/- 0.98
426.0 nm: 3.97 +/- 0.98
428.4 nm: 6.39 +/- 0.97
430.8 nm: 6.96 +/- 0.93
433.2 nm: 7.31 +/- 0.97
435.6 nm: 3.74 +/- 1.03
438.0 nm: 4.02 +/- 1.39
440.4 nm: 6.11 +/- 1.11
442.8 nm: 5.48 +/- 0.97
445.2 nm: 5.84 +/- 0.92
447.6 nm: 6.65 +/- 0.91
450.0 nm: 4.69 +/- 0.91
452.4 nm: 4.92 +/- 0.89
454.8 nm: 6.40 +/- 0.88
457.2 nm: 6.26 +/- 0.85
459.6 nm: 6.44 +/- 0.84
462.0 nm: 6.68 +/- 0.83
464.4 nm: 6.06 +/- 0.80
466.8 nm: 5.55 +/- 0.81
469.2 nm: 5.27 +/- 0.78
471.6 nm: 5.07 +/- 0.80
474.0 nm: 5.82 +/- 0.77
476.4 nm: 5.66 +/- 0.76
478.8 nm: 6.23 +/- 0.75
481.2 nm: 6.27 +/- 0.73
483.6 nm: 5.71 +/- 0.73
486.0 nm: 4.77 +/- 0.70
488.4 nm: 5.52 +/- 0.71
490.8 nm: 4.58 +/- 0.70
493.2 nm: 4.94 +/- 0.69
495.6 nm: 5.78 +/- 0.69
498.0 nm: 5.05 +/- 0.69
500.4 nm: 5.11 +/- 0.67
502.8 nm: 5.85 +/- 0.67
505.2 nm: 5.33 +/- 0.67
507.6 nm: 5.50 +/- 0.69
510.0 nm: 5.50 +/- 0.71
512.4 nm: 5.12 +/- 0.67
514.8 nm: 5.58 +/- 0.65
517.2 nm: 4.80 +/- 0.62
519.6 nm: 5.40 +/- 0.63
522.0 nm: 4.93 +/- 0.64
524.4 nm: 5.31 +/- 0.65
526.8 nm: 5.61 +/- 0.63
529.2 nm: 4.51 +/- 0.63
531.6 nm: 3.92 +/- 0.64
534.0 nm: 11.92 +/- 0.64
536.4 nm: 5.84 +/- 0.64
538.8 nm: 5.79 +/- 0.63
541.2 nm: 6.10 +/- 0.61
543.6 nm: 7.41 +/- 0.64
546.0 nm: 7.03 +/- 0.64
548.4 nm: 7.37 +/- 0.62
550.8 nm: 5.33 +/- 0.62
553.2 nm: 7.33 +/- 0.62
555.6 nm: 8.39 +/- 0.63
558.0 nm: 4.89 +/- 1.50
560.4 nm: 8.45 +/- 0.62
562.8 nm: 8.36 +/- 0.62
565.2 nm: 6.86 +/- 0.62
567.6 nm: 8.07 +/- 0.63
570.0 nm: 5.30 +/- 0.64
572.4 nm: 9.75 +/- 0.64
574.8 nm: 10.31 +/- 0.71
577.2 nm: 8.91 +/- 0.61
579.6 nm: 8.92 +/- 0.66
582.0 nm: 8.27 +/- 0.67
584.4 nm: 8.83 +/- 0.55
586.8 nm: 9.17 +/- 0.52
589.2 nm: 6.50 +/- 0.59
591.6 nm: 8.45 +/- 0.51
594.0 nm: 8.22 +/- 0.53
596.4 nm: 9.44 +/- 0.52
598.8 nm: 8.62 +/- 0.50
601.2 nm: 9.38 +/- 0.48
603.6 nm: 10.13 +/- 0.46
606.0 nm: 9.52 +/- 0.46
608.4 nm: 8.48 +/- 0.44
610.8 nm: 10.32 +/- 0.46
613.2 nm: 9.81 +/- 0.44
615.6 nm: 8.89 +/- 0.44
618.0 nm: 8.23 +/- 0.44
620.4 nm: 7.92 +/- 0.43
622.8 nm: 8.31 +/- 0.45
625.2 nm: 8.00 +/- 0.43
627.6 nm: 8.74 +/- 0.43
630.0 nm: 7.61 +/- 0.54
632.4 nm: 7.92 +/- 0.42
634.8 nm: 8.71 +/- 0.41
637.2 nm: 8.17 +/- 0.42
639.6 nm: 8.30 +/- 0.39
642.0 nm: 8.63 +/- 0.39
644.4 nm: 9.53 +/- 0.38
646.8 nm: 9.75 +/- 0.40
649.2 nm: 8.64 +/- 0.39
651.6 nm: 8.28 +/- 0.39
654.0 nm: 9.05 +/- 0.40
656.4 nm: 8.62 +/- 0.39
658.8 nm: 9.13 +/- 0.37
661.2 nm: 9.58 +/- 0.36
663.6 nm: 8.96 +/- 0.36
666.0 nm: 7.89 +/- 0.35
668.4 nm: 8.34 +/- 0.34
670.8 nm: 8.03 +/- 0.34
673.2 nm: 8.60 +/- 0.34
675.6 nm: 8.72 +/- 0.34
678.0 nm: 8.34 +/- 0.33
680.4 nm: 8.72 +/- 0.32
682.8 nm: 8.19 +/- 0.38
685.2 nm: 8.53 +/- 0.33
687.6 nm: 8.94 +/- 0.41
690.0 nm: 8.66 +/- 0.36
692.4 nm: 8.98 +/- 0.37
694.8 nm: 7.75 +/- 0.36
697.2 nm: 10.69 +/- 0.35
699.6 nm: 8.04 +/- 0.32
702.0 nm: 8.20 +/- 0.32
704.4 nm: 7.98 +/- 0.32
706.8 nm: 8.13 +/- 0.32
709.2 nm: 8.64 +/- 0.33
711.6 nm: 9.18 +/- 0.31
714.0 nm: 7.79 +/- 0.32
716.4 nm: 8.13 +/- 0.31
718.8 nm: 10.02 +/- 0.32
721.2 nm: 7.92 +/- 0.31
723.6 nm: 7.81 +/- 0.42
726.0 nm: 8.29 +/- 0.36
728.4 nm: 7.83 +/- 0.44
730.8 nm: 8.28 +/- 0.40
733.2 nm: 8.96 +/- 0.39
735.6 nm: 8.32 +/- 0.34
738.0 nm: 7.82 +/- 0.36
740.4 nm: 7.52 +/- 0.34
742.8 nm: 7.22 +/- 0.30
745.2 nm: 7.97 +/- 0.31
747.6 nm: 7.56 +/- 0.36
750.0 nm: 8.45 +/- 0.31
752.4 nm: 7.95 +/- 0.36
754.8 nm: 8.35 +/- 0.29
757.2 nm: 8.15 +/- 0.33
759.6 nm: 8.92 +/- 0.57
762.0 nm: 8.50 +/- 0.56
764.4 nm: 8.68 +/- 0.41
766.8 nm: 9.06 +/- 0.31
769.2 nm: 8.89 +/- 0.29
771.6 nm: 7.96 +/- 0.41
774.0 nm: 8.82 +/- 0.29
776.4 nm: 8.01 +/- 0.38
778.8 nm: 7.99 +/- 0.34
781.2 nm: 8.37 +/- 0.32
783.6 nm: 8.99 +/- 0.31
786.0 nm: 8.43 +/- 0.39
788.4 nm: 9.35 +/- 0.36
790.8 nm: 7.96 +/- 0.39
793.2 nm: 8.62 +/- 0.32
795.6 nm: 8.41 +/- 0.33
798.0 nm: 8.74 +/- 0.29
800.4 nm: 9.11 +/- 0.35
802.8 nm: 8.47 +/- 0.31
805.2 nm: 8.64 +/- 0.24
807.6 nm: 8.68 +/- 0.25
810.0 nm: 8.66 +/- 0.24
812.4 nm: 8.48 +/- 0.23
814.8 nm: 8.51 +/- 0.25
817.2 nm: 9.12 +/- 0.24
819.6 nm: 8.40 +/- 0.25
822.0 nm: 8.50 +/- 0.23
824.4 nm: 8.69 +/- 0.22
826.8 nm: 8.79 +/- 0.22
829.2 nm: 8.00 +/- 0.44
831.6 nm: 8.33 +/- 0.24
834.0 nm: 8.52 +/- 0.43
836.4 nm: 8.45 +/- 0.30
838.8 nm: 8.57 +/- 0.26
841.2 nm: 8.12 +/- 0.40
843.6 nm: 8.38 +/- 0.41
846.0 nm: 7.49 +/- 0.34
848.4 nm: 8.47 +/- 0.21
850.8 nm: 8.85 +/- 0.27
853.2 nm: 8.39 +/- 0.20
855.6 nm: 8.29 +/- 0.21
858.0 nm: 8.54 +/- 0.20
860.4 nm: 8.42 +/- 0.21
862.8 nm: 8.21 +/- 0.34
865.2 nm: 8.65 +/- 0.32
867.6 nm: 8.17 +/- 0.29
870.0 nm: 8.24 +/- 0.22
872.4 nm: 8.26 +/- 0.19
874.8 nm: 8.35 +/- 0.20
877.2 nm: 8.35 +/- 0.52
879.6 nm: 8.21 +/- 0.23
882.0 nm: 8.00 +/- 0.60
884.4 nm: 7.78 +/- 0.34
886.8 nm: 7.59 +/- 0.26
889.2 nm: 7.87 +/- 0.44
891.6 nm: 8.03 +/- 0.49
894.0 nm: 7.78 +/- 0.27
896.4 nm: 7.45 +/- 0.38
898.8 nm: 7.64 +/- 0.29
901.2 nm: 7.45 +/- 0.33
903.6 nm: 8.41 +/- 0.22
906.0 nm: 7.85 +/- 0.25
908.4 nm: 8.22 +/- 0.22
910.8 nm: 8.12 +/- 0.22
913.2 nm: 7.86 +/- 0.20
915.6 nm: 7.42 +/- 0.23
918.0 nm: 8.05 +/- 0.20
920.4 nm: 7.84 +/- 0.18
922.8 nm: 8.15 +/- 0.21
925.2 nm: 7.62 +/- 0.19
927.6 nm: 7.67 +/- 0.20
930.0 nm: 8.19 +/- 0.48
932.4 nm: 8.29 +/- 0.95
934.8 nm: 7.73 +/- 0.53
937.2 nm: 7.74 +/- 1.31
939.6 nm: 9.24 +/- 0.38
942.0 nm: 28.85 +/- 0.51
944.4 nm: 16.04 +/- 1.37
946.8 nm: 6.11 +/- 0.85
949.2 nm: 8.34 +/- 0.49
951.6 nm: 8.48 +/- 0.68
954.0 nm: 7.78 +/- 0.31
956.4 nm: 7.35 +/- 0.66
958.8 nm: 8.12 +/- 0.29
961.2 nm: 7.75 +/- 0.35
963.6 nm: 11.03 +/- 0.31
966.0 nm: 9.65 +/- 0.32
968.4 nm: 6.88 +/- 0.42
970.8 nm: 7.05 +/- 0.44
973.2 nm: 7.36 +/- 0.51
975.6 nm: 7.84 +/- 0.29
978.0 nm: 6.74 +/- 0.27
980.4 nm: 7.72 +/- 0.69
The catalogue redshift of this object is 0.43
